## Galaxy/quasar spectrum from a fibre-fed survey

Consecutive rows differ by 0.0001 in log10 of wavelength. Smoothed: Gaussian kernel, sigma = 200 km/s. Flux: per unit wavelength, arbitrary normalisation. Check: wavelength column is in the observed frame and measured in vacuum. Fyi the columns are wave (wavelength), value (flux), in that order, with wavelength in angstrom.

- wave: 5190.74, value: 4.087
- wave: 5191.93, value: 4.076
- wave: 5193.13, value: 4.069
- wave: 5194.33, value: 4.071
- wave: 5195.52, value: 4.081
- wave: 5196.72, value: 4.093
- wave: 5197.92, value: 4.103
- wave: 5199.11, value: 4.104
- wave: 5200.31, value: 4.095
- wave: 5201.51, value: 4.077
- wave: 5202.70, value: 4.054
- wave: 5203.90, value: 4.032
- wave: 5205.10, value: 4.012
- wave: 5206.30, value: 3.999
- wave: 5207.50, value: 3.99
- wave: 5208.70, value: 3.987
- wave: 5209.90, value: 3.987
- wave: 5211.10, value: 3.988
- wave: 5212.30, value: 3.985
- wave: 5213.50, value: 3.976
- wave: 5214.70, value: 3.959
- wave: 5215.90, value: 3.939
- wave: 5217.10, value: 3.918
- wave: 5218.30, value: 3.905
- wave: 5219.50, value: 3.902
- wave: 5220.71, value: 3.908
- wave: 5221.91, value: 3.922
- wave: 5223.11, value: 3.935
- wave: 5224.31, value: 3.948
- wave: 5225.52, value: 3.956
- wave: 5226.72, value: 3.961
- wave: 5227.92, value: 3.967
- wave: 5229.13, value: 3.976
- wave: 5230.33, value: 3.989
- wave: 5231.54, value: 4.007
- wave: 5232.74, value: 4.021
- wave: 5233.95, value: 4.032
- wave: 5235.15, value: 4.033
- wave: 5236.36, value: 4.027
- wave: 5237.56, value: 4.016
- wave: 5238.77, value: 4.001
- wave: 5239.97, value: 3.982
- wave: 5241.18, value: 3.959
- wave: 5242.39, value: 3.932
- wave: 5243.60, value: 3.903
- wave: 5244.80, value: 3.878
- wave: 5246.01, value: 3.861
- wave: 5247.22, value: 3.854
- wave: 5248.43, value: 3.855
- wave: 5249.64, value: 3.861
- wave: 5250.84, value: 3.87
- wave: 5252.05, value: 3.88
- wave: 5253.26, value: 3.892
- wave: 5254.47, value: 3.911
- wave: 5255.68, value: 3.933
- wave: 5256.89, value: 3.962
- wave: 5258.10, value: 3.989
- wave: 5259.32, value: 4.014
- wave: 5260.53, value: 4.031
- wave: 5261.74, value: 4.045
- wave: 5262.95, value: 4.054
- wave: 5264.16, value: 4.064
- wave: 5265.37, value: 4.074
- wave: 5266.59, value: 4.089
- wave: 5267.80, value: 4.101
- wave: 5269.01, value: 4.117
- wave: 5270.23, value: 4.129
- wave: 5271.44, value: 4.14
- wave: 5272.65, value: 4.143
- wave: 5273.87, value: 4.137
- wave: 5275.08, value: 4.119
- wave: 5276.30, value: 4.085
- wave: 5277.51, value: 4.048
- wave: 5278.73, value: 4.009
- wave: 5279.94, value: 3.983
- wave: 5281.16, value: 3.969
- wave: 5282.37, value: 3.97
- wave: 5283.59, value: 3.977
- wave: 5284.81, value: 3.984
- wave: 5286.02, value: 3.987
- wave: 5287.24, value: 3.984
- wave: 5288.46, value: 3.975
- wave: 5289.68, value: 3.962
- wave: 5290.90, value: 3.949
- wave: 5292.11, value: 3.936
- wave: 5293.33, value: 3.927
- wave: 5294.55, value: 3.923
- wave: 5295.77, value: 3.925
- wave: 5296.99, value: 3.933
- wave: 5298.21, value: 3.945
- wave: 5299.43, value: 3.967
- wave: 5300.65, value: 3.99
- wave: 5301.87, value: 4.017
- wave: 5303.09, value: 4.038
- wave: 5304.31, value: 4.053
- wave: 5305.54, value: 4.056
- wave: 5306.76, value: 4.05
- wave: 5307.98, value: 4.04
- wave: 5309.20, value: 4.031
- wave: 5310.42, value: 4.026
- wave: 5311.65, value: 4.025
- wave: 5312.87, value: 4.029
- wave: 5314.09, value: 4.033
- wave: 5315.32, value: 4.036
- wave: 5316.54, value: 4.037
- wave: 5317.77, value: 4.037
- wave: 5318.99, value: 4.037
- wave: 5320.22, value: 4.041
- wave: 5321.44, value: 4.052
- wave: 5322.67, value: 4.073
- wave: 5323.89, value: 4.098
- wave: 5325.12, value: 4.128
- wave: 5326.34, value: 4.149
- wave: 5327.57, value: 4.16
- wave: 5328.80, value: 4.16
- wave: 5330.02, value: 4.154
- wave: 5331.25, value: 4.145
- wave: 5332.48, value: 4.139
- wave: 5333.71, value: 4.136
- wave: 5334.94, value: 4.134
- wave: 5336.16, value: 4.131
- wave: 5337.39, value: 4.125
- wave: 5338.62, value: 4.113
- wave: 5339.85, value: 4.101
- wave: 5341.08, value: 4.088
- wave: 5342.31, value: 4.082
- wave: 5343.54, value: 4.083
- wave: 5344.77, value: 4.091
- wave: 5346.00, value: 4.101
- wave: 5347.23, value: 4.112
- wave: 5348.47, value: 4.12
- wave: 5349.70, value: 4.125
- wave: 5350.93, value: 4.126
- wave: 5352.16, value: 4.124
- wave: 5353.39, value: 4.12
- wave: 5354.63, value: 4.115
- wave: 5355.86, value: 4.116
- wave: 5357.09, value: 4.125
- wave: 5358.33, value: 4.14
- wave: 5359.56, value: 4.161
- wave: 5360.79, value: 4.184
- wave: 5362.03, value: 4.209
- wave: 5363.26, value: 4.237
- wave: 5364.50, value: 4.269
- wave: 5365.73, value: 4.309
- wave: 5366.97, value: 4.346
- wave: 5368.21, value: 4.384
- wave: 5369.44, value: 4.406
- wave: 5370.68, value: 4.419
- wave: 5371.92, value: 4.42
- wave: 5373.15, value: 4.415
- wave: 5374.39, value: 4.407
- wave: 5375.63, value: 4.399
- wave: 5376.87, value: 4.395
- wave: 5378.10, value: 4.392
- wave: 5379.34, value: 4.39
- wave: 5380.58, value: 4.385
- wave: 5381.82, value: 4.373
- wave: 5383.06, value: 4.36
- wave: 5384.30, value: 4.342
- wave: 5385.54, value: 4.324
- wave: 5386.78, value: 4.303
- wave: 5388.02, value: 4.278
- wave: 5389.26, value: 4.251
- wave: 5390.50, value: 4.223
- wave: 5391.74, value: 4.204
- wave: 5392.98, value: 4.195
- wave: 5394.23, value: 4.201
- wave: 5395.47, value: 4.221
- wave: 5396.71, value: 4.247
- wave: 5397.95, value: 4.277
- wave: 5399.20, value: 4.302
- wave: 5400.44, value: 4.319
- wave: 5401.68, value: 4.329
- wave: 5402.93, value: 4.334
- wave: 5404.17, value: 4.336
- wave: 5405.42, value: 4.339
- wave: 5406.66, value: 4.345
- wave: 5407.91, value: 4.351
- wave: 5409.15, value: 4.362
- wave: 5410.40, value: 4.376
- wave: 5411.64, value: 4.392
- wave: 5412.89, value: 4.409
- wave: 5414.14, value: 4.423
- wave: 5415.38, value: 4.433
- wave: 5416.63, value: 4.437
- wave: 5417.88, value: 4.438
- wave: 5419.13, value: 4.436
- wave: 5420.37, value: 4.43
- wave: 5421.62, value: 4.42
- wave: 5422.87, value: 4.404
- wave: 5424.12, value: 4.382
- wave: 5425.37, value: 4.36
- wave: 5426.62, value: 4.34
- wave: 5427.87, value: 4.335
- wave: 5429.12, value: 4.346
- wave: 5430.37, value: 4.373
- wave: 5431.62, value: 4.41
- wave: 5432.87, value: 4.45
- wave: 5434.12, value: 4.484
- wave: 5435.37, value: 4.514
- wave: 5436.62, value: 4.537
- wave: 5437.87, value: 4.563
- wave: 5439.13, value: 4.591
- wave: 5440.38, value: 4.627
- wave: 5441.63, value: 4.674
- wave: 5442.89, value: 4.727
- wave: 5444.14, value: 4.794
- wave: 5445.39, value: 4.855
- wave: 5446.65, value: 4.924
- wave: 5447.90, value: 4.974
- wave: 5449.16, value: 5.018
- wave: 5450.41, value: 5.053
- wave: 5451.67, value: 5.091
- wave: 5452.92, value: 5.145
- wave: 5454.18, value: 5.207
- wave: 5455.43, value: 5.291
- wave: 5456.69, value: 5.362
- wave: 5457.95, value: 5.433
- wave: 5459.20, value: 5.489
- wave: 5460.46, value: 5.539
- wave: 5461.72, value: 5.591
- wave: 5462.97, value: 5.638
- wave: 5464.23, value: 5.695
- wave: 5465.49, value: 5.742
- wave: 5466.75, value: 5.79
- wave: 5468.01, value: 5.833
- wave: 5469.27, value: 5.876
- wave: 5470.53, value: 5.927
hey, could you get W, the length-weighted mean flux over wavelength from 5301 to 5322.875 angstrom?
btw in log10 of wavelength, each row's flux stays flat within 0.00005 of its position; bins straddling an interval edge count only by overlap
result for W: 4.04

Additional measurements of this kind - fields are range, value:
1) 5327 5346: 4.12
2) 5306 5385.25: 4.18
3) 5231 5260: 3.94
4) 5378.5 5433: 4.34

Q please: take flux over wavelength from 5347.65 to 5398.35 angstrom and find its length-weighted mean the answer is 4.27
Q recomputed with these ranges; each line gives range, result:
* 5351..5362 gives 4.14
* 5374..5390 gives 4.35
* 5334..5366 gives 4.14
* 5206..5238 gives 3.97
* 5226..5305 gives 3.99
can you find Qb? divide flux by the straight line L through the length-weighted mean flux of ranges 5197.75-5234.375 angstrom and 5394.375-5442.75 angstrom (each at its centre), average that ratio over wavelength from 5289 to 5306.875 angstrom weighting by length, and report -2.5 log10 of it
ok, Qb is 0.048 mag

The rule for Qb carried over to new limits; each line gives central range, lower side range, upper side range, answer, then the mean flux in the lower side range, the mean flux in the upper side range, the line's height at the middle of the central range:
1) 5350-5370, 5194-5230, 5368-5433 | 0.017 mag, 3.99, 4.35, 4.28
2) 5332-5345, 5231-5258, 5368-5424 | 0.022 mag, 3.94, 4.35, 4.2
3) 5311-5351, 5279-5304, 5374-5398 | 0.004 mag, 3.97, 4.31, 4.11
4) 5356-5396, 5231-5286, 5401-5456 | 0.023 mag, 4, 4.57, 4.39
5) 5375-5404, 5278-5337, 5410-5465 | 0.046 mag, 4.03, 4.76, 4.49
